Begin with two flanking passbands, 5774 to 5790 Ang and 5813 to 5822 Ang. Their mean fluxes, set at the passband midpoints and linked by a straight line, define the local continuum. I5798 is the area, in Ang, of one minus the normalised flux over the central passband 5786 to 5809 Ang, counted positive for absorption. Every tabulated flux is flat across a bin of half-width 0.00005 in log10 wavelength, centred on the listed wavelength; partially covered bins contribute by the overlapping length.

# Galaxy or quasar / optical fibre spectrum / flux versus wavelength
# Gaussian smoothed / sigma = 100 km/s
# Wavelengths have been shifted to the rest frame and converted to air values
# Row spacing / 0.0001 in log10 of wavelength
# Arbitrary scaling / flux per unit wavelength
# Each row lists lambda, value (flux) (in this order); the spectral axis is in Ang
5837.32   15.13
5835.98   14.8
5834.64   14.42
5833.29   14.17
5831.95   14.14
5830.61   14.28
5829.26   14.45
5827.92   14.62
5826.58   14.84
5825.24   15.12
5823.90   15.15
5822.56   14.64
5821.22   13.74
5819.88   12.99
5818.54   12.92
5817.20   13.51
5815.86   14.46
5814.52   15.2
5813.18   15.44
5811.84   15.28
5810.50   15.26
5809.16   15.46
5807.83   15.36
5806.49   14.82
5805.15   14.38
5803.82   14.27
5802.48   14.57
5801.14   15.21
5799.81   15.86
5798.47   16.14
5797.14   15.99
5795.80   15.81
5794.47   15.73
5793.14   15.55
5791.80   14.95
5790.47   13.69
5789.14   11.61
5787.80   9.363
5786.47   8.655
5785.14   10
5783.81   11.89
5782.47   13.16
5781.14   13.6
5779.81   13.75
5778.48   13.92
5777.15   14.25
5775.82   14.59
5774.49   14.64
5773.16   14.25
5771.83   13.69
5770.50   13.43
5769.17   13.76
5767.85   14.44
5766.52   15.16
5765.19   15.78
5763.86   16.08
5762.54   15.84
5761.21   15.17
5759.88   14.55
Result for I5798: -2.1 Ang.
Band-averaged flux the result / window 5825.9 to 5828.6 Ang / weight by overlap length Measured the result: 14.8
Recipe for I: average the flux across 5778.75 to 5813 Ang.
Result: 14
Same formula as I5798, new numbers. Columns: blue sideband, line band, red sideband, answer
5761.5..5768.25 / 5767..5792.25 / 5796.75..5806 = 3.8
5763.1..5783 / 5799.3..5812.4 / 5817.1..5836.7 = -0.7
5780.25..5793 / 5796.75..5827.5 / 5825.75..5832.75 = -3.0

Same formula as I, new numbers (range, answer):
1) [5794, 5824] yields 14.9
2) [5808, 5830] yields 14.6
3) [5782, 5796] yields 12.7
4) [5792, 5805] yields 15.4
